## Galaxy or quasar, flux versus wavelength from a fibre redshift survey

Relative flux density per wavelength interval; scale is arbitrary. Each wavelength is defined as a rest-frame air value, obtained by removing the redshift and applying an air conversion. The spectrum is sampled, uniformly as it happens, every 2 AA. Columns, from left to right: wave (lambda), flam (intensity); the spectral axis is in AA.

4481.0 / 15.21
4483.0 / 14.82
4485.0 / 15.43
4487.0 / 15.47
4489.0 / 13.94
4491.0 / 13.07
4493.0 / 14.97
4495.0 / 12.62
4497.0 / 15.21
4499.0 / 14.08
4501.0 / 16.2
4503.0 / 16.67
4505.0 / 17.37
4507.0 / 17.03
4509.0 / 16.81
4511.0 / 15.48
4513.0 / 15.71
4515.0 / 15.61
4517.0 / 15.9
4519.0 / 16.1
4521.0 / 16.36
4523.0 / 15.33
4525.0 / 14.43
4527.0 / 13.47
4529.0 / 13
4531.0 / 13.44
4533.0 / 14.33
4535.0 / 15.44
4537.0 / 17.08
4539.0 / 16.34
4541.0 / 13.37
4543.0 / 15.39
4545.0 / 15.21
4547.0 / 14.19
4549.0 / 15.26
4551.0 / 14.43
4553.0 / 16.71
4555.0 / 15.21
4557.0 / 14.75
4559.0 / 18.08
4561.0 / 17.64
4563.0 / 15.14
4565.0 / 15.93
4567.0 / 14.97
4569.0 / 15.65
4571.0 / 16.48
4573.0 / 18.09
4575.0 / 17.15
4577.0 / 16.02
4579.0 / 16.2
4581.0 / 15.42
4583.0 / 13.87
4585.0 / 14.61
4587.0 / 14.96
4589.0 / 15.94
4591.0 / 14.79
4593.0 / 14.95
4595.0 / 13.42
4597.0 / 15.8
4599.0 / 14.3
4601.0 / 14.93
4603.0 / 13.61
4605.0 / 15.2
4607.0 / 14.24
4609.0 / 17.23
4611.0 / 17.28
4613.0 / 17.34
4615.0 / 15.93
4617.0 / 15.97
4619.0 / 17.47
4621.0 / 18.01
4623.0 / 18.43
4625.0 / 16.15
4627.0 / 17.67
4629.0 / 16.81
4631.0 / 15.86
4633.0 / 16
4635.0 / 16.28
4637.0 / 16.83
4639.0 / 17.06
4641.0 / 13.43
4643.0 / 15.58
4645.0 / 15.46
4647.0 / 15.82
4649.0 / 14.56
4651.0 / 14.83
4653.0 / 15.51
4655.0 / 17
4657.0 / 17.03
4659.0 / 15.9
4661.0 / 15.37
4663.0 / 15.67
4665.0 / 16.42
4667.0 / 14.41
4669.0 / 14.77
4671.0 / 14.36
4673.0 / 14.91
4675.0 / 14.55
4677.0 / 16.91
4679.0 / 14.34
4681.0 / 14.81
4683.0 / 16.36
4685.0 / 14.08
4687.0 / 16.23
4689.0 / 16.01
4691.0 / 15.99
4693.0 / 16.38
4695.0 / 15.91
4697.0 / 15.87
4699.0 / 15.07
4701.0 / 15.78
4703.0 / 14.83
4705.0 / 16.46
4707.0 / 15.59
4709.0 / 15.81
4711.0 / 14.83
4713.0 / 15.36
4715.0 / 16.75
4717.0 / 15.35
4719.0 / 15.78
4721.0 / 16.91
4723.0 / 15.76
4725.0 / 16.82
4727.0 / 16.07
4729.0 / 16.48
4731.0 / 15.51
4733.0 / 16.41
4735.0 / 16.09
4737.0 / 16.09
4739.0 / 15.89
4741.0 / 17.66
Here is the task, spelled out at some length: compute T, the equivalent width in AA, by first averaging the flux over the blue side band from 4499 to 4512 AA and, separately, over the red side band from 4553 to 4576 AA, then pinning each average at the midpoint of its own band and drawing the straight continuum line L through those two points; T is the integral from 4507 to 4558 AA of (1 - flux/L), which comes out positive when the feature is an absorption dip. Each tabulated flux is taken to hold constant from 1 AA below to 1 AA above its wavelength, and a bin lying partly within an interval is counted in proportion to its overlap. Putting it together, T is 3.6 AA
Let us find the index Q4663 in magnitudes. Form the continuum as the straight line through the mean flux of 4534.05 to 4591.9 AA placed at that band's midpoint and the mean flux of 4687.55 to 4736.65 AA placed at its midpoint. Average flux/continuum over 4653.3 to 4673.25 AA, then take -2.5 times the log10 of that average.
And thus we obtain 0.016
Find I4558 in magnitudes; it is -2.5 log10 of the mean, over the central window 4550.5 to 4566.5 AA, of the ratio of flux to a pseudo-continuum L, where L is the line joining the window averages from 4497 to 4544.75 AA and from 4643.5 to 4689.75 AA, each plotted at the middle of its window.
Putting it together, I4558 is -0.04 mag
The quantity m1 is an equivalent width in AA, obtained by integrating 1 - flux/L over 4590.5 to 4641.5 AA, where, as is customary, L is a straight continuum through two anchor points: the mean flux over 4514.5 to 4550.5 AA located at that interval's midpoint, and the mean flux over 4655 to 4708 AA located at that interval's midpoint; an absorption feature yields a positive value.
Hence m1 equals -2.26 AA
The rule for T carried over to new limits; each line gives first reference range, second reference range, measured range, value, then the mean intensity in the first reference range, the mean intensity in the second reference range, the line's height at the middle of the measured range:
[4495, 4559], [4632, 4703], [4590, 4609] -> 0.92 AA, 15.4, 15.6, 15.5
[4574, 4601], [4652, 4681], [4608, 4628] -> -2.42 AA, 15.2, 15.5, 15.3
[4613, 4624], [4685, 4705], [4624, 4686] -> 3.22 AA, 17.2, 15.7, 16.5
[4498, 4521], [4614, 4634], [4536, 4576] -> 1.33 AA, 16.1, 16.8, 16.4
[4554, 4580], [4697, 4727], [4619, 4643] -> -0.79 AA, 16.3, 15.8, 16.1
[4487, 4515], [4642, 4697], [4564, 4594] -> -0.47 AA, 15.3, 15.5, 15.4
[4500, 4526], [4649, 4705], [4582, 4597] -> 1.04 AA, 16.1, 15.5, 15.8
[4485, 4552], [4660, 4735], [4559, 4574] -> -1.10 AA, 15.1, 15.7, 15.3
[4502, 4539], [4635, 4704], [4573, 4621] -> -0.20 AA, 15.6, 15.5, 15.5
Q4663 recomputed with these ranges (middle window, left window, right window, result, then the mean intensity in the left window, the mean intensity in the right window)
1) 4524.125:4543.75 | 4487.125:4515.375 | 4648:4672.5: 0.05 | 15.3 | 15.5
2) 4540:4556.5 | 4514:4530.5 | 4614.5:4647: 0.03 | 15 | 16.4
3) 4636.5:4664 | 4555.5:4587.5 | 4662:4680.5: -0.03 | 15.9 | 15.1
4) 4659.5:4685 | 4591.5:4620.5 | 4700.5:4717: 0.03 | 15.6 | 15.7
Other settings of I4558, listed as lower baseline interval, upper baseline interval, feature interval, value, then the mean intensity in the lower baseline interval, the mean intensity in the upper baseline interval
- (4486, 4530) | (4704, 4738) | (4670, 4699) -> 0.028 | 15.2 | 16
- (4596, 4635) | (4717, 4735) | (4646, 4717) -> 0.043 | 16.2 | 16.2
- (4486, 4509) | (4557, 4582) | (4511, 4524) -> -0.019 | 15.2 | 16.3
